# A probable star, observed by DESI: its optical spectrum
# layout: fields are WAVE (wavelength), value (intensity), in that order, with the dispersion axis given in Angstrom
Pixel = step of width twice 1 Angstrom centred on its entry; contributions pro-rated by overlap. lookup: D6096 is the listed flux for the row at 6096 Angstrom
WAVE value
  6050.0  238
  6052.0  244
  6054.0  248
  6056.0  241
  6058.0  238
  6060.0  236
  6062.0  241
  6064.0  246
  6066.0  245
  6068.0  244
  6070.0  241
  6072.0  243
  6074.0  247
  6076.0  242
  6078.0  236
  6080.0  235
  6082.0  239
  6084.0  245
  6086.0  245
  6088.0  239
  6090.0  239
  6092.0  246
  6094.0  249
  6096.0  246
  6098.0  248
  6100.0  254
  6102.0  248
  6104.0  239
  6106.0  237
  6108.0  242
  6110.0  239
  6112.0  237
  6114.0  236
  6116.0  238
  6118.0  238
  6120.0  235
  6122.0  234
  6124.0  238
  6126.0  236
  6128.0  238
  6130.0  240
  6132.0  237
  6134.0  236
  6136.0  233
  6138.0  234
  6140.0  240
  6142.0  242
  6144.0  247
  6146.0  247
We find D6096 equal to 246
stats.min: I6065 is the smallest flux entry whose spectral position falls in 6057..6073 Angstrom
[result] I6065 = 236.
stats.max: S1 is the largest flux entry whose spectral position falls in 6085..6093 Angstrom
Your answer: 246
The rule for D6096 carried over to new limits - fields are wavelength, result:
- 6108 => 242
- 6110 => 239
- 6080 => 235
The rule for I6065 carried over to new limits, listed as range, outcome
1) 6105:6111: 237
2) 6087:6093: 239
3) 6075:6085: 235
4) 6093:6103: 246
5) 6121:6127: 234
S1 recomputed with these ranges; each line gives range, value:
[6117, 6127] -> 238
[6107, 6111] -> 242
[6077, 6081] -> 236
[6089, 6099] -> 249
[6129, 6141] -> 240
